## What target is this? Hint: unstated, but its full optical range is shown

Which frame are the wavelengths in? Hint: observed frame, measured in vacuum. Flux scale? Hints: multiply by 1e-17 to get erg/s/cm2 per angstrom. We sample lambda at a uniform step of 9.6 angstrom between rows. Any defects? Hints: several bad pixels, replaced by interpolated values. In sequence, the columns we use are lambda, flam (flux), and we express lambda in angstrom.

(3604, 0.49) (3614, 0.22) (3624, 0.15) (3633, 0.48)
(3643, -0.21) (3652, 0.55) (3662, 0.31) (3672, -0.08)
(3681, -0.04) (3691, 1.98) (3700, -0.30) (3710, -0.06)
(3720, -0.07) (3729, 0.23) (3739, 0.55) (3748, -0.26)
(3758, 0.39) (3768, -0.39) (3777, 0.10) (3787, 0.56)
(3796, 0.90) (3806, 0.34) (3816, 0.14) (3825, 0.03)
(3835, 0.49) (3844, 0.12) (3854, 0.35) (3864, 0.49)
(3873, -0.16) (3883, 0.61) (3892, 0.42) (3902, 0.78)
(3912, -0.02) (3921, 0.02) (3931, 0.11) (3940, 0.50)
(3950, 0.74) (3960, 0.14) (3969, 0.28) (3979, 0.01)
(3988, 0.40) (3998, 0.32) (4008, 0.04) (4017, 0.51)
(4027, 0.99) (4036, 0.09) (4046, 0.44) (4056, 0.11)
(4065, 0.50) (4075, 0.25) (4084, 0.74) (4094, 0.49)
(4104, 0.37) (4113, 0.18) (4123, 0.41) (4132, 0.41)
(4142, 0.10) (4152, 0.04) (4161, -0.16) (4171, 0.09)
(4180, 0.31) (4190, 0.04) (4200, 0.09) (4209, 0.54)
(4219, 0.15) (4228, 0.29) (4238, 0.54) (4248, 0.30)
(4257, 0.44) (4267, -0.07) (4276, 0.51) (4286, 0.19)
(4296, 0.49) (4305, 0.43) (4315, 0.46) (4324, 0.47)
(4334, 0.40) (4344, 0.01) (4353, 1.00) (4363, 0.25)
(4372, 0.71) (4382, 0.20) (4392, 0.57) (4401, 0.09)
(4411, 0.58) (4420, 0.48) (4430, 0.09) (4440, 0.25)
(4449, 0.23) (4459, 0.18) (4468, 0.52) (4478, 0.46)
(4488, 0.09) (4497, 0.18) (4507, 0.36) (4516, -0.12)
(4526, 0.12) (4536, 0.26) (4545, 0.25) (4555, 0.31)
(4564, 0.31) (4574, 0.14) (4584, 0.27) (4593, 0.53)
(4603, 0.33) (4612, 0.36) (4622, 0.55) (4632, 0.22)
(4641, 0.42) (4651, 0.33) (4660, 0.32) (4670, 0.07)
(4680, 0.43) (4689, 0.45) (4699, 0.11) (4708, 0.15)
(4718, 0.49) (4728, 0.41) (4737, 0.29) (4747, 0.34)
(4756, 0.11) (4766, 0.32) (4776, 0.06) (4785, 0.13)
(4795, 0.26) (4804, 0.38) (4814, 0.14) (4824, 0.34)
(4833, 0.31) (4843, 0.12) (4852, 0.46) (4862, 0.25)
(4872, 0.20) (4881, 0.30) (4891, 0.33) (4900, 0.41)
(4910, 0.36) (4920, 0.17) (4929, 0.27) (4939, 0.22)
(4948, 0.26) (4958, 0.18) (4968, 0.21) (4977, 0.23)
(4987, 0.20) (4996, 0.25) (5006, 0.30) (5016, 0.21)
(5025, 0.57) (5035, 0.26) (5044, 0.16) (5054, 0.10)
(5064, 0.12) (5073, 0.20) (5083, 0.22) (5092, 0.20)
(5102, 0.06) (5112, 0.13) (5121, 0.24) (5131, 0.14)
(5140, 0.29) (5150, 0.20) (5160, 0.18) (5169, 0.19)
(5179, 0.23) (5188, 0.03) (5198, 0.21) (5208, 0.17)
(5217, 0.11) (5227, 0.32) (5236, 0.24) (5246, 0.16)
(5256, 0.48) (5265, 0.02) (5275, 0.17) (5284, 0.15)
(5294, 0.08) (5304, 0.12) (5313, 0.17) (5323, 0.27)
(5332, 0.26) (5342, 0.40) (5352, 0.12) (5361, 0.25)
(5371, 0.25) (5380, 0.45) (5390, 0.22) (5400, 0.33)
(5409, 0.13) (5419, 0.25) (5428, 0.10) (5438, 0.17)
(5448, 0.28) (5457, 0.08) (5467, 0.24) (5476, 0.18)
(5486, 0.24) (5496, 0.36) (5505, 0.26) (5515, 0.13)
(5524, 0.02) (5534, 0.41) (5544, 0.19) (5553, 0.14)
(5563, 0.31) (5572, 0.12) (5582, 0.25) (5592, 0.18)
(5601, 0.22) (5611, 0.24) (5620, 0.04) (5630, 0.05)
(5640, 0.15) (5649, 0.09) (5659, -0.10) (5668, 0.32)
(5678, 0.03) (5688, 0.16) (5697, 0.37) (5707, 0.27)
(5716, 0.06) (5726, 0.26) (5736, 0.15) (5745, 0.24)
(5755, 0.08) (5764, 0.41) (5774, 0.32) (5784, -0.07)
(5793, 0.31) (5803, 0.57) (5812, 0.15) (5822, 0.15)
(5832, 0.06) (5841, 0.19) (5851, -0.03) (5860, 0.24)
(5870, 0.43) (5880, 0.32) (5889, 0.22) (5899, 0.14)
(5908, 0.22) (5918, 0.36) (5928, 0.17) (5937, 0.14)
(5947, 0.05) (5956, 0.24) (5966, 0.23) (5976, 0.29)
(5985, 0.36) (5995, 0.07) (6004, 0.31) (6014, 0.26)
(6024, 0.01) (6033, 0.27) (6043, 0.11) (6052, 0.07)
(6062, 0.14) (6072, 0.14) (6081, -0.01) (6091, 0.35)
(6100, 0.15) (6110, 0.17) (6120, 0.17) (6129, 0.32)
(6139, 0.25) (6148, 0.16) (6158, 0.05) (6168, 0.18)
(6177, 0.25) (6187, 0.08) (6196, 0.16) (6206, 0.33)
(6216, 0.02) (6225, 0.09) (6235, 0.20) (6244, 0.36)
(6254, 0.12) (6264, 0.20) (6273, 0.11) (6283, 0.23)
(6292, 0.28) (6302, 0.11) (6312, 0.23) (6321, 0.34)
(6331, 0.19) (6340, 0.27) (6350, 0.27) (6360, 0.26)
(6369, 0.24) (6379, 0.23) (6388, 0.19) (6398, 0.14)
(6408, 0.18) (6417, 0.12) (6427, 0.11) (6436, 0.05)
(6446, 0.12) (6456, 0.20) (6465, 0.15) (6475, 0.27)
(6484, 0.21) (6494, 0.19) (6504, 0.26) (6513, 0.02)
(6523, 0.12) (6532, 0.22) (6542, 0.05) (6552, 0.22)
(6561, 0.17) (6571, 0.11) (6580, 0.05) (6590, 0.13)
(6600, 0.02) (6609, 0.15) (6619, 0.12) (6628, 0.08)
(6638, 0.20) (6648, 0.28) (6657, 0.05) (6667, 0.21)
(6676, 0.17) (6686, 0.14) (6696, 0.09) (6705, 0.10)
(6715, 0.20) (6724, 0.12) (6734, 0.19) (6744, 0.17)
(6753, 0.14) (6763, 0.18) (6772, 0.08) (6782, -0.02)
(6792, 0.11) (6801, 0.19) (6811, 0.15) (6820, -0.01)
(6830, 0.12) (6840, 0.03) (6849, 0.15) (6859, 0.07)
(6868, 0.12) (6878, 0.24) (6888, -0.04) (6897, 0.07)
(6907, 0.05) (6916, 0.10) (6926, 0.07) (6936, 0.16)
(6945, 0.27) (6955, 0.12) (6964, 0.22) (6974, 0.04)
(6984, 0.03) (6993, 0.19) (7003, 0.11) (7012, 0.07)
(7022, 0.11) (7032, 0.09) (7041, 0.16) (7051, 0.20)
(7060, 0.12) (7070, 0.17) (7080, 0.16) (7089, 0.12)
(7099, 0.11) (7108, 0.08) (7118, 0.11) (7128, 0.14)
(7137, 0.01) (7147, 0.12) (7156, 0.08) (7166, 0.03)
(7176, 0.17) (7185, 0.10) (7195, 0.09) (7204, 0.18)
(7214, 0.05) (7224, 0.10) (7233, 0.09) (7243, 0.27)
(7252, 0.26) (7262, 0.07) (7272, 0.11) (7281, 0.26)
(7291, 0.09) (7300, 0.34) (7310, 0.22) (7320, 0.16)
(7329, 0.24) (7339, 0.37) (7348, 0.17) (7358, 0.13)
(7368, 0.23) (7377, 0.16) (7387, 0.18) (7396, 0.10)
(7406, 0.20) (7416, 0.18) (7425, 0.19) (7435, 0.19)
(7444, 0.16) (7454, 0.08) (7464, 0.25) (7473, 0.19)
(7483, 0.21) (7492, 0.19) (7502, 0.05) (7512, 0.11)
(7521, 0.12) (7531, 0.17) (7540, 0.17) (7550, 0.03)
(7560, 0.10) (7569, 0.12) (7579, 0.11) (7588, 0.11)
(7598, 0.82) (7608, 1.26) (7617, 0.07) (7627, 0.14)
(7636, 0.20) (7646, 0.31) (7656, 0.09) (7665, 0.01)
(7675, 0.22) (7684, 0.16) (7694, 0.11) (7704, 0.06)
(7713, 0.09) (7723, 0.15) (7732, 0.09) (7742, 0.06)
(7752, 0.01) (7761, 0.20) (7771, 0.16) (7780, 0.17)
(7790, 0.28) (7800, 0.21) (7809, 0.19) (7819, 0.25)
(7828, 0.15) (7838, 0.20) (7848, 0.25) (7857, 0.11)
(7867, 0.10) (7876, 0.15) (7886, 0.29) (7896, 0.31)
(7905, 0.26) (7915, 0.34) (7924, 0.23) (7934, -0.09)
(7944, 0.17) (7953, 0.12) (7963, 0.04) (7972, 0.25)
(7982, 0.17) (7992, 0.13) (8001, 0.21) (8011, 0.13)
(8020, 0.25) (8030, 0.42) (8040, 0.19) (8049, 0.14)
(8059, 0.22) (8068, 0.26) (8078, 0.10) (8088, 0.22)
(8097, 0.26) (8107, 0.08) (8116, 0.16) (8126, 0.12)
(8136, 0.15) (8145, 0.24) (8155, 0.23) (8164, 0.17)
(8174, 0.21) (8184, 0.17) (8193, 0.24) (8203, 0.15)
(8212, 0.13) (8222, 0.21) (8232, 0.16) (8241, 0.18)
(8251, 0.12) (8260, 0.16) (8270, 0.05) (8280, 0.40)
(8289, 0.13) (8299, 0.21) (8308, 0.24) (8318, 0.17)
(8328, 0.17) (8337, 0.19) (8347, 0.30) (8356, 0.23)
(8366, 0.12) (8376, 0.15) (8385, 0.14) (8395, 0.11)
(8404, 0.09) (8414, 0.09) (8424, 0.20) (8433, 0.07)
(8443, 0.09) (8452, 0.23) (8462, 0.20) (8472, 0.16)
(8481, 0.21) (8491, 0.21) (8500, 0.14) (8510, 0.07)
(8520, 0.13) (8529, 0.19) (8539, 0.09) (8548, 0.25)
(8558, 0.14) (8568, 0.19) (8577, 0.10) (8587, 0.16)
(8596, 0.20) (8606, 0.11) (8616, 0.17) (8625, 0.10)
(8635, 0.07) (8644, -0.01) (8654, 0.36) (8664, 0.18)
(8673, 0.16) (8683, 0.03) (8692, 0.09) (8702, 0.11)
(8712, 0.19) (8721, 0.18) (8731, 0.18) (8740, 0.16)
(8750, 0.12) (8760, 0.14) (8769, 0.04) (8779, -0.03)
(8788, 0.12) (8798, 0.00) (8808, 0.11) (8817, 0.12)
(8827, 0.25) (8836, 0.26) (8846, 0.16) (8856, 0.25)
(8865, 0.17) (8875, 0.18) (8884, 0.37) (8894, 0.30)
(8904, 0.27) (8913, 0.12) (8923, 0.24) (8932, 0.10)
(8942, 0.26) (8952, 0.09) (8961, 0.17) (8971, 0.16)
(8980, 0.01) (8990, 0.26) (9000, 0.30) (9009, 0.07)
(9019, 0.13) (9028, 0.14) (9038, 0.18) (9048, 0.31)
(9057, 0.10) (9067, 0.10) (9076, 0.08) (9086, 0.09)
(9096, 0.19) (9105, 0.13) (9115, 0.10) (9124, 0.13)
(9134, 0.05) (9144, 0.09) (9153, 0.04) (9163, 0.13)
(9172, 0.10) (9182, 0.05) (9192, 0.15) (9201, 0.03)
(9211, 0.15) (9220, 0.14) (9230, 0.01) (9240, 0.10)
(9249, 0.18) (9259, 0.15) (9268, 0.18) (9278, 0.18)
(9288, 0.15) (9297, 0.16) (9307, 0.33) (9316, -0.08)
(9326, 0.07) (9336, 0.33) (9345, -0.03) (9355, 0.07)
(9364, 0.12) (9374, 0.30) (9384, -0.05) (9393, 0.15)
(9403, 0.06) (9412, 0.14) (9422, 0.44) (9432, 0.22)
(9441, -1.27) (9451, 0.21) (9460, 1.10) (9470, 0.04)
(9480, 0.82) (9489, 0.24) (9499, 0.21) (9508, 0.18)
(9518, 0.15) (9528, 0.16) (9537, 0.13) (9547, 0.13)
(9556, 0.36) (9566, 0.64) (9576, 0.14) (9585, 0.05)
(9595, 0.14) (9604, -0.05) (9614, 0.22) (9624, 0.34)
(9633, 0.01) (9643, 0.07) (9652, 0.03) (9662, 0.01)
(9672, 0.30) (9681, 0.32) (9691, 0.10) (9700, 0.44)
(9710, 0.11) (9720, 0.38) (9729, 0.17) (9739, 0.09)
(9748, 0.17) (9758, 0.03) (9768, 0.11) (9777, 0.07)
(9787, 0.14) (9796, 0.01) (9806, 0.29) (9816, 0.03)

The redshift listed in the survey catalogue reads 1.039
